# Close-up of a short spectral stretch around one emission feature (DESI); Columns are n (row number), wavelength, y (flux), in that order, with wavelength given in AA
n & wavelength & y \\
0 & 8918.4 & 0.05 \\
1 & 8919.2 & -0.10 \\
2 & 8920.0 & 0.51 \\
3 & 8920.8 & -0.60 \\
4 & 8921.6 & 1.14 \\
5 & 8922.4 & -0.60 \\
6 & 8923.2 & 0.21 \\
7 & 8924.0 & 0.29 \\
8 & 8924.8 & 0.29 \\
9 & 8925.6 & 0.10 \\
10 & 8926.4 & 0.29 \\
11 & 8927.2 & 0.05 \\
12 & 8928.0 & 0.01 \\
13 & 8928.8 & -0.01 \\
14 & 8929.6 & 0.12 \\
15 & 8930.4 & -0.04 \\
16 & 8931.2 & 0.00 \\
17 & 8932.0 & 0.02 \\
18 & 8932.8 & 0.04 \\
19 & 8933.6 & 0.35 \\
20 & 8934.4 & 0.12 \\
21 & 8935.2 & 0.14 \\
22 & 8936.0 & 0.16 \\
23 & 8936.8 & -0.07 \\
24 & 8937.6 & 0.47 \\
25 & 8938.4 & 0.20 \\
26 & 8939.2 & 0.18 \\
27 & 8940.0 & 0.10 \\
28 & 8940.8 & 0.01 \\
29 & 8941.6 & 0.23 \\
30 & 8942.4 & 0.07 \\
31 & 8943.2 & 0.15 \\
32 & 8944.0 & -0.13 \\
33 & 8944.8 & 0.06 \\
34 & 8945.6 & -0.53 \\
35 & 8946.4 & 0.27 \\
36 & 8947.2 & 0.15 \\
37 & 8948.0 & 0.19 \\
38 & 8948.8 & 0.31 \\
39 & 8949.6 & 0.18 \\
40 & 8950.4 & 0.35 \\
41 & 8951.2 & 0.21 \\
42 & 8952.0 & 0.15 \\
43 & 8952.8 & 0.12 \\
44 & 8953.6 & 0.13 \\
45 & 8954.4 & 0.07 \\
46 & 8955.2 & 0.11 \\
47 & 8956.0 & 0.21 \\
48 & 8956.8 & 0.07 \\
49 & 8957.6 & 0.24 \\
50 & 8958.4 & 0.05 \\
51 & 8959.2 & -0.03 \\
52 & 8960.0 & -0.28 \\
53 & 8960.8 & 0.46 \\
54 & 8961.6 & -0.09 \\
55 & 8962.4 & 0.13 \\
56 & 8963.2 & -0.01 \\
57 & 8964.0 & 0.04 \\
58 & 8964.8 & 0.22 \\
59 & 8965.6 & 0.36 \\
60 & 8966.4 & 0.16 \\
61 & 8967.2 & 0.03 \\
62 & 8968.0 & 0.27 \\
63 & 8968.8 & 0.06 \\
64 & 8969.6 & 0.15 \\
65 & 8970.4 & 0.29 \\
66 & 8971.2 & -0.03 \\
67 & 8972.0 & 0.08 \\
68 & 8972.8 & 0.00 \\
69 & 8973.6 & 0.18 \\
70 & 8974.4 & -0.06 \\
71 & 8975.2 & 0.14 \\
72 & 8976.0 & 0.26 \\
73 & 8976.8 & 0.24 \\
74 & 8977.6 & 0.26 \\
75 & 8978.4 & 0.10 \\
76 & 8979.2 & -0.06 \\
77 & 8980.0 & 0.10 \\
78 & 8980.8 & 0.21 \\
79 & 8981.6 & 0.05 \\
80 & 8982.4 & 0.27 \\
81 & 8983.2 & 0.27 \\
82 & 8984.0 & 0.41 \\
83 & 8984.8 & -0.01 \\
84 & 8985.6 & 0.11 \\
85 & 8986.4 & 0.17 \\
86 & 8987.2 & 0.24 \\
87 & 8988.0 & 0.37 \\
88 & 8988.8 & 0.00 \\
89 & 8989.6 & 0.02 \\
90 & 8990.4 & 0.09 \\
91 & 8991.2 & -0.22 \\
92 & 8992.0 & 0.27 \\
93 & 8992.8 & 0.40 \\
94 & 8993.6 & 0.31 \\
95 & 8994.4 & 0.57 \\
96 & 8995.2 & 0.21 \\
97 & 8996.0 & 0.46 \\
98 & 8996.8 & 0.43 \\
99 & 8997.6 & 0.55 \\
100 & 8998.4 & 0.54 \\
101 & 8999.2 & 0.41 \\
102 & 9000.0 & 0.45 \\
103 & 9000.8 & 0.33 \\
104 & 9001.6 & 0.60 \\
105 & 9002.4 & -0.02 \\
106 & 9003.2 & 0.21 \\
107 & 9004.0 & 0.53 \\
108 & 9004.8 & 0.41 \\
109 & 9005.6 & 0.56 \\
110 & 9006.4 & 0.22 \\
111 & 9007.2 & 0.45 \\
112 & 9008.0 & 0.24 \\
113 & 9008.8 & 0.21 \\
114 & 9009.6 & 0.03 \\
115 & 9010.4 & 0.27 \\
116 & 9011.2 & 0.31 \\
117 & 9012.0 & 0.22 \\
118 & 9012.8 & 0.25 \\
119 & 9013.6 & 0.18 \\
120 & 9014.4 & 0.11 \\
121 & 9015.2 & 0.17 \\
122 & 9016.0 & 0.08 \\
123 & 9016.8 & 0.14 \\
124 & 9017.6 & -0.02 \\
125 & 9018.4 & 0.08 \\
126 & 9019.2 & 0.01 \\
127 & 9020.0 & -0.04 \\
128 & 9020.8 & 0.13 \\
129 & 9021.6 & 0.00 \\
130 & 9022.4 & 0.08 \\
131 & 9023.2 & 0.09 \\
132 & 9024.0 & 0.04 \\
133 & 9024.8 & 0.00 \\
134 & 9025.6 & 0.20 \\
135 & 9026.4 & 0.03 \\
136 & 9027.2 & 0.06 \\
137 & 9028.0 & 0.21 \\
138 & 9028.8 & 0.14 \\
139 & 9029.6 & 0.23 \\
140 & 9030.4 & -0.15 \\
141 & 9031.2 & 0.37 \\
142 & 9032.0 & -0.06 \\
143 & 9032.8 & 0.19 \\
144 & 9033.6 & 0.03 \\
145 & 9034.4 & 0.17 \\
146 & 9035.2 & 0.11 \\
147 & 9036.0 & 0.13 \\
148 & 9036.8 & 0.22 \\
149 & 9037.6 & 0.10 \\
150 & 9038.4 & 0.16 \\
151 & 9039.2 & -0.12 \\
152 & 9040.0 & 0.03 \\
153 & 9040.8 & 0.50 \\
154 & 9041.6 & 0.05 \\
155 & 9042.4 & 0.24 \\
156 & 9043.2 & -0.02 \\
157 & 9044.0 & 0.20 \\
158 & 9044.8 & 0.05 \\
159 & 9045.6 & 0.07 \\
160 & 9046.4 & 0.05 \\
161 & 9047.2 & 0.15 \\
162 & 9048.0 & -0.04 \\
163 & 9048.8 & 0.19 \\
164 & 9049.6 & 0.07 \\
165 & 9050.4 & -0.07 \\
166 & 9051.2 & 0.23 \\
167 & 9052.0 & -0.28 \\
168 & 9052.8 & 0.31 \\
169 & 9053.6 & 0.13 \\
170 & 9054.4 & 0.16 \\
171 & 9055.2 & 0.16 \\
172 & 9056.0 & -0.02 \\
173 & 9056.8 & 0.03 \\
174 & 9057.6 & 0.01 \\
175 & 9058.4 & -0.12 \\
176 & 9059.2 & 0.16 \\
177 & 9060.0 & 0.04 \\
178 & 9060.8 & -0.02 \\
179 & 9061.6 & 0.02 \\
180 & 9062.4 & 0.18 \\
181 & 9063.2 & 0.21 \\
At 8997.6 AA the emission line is [O II] 3727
